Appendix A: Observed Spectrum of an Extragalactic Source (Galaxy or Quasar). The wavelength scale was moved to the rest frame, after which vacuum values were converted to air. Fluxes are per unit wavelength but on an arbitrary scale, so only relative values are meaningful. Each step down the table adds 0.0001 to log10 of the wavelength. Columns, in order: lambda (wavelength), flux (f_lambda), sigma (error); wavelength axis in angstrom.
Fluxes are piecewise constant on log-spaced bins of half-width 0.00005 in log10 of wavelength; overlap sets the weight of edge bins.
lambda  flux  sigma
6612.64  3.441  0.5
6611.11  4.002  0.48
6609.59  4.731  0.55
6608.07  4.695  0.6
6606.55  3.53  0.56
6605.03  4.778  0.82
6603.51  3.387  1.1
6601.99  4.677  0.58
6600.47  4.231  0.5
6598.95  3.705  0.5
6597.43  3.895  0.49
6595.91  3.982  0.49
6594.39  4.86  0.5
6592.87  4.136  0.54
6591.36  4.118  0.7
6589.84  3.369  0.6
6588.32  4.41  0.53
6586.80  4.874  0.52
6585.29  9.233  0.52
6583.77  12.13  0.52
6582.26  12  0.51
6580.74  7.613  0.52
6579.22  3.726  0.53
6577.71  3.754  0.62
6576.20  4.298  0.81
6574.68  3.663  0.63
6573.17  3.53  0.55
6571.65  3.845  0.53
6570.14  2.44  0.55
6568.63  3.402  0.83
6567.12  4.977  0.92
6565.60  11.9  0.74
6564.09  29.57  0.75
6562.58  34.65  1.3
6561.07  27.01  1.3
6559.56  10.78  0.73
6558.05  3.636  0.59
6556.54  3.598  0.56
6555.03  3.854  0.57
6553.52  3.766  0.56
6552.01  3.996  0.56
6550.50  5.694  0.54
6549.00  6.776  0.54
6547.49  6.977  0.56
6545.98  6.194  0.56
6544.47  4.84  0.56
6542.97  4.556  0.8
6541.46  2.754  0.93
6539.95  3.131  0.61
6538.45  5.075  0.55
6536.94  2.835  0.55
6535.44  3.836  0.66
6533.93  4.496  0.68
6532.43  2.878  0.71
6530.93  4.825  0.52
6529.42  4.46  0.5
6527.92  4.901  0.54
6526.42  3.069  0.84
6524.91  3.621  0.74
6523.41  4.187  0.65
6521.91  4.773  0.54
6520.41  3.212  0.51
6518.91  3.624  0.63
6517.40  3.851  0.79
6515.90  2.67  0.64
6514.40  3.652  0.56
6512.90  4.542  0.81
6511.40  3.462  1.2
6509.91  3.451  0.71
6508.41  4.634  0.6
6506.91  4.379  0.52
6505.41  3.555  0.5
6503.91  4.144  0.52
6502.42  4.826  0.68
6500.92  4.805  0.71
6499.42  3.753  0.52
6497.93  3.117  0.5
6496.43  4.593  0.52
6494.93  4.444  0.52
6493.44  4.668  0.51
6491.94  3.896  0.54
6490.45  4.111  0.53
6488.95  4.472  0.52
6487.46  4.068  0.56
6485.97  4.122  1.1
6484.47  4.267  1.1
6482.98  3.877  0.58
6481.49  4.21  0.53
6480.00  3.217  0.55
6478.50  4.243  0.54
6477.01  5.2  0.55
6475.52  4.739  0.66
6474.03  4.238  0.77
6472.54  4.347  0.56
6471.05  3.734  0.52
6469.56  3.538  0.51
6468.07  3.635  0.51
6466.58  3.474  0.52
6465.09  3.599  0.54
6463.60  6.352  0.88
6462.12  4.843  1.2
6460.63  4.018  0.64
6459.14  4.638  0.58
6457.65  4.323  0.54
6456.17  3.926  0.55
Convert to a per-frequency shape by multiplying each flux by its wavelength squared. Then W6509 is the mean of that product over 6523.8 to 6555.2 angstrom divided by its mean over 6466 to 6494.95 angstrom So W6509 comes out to 1.09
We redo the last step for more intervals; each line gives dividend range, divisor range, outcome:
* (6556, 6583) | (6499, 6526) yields 2.51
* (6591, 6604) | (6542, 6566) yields 0.40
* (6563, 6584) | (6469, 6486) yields 1.97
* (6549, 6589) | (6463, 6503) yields 2.09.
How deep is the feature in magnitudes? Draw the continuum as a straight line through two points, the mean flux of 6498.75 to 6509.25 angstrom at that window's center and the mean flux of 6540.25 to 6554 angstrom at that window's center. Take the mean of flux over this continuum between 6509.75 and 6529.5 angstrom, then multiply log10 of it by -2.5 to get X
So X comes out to 0.20 mag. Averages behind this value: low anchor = 4.29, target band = 3.81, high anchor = 5.02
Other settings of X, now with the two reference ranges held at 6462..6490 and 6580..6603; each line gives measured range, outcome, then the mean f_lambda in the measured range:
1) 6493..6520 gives 0.157 mag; 3.99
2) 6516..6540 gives 0.248 mag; 3.91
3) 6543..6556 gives 0.002 mag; 5.2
